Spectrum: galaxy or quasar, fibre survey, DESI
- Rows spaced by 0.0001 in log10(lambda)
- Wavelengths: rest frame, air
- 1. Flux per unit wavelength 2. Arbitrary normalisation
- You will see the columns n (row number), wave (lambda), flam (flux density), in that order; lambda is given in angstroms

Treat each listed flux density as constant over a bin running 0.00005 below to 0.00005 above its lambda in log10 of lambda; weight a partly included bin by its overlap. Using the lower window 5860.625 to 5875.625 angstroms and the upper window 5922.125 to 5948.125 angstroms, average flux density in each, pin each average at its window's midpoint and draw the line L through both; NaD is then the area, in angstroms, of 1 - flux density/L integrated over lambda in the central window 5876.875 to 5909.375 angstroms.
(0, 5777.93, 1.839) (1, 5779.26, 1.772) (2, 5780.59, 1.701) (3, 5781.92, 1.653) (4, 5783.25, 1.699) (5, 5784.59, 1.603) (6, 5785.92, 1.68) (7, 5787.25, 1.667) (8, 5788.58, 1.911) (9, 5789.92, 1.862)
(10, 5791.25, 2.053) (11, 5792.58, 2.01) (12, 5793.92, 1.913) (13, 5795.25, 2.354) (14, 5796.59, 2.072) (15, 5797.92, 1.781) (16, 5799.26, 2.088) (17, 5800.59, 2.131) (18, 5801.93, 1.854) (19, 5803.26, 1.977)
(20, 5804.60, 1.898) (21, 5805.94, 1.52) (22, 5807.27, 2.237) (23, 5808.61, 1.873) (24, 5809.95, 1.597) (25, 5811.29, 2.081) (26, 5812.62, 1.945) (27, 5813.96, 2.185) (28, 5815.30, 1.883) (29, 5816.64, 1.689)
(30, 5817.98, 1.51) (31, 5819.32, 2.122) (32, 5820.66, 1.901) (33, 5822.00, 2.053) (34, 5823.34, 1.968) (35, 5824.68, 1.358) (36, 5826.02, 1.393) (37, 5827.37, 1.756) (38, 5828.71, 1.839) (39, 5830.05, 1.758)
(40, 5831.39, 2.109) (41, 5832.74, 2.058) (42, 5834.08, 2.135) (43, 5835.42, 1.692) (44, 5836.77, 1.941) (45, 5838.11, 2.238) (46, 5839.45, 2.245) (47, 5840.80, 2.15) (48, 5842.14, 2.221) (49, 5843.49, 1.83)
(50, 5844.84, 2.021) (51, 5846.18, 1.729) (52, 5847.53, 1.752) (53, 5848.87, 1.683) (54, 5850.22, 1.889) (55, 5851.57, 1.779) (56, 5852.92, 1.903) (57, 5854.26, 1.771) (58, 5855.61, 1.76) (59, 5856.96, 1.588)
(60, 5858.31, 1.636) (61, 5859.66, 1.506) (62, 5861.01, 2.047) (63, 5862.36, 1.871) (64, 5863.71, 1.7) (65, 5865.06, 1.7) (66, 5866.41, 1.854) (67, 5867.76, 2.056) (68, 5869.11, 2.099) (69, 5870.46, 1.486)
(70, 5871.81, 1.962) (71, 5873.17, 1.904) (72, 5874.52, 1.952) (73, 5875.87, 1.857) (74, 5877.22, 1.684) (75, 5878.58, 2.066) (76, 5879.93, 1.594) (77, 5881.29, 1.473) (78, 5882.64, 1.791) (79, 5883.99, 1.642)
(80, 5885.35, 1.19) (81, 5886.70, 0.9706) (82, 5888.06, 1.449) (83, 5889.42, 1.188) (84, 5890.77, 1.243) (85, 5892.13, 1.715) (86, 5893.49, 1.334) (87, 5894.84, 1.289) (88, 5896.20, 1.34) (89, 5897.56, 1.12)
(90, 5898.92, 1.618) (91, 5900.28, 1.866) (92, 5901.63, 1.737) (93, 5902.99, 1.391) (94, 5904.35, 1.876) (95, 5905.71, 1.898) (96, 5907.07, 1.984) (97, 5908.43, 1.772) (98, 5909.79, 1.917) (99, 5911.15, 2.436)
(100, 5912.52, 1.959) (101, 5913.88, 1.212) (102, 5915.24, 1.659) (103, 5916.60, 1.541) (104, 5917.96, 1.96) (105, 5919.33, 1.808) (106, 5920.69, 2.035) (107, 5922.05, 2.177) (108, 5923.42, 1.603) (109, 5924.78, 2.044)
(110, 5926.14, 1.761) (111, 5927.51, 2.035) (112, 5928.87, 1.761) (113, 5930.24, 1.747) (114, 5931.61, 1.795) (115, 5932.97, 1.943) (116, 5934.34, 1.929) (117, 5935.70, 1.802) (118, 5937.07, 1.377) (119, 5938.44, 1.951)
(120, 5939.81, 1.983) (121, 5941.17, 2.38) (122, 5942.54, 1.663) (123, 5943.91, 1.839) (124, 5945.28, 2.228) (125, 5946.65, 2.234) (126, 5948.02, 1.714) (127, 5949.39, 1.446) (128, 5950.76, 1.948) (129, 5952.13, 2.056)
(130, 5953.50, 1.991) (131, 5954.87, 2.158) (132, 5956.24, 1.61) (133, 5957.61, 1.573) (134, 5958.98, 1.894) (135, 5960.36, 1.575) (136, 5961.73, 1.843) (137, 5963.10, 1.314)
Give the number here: 5.7 angstroms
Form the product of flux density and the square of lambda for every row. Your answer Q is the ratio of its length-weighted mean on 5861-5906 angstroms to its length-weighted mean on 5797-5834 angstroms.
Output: 0.9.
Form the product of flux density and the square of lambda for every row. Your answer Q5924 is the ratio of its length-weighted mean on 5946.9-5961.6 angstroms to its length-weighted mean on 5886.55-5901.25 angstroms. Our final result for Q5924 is 1.32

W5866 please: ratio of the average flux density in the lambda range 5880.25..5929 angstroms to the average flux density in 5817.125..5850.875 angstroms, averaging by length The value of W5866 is 0.9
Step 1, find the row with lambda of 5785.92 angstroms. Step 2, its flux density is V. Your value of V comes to 1.68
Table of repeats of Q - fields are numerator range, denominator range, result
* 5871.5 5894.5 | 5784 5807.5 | 0.85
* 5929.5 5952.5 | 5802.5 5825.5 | 1.05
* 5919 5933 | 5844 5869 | 1.07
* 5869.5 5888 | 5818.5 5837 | 0.91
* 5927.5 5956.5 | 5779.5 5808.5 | 1.05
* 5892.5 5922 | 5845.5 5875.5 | 0.97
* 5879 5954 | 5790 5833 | 0.95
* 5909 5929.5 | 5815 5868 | 1.03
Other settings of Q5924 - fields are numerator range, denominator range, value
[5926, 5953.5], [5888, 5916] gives 1.18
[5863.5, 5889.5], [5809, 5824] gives 0.91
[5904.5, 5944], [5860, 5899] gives 1.16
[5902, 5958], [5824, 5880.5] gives 1.03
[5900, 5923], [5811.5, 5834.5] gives 1.01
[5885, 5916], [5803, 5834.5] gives 0.87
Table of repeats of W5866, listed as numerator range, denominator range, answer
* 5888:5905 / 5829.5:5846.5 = 0.73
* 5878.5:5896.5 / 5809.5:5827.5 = 0.79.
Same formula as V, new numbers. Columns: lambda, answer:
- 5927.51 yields 2.035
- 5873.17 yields 1.904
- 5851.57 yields 1.779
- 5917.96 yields 1.96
